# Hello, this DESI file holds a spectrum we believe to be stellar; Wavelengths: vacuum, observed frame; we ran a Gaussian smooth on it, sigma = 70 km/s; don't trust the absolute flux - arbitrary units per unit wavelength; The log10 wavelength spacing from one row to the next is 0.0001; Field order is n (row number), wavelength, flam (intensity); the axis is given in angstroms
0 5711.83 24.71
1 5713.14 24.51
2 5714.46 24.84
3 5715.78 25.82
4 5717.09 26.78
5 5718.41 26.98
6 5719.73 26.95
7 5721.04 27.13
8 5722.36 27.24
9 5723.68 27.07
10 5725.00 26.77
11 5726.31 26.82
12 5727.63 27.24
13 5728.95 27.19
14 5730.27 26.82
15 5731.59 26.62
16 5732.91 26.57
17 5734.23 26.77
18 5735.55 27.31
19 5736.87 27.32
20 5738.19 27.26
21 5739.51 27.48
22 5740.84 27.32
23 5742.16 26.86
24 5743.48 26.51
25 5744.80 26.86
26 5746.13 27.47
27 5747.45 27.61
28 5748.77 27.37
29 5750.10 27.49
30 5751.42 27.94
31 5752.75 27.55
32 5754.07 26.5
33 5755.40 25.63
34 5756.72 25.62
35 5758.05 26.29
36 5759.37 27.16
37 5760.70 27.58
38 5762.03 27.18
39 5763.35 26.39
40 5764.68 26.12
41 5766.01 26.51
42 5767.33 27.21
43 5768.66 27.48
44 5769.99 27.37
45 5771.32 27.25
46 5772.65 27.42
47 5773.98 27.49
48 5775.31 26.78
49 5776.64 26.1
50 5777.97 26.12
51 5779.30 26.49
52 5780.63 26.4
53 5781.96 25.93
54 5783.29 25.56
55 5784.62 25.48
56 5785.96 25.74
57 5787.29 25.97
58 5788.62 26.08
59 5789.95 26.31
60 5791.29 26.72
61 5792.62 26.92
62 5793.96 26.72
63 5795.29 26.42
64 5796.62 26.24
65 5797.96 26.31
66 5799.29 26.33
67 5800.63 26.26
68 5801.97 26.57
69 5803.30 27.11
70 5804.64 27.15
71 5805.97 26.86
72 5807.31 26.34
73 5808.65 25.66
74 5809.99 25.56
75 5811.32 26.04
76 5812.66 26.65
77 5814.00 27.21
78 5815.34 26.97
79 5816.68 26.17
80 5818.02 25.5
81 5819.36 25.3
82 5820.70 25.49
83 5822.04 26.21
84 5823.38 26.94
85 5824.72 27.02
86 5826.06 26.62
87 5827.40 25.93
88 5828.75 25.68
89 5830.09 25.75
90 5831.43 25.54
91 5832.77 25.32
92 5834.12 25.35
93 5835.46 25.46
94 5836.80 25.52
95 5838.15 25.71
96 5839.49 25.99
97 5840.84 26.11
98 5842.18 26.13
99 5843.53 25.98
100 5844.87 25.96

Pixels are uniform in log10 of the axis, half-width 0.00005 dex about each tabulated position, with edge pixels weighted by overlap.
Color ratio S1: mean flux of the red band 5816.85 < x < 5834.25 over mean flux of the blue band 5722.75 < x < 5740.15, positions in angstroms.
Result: 0.96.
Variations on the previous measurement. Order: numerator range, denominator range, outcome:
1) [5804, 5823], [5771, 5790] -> 1.00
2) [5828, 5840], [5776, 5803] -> 0.97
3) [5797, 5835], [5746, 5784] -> 0.98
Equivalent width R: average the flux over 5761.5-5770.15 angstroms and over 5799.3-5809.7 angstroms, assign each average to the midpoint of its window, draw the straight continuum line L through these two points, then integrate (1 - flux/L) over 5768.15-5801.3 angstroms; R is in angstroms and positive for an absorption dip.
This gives 0.3 angstroms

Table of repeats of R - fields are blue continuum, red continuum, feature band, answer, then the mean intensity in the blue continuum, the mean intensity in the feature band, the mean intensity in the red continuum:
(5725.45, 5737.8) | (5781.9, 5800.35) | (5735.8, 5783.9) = -0.5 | 27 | 26.9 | 26.2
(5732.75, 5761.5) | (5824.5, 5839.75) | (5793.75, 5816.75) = -0.3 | 27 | 26.5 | 25.8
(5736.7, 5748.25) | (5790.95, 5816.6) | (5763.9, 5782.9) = 0.1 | 27.2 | 26.7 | 26.5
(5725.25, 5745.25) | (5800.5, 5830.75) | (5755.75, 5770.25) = 0.0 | 27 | 26.8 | 26.3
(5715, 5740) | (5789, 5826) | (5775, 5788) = 0.3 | 26.9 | 26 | 26.4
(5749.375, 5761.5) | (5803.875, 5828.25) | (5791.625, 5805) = -0.1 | 26.9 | 26.6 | 26.3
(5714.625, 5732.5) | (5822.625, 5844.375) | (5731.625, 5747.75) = -0.2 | 26.8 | 27.1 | 25.9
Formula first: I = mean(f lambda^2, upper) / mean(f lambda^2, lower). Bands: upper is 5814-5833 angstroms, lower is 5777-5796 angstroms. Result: 1.0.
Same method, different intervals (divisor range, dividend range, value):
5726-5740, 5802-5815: 1.01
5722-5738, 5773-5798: 0.99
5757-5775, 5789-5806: 1.00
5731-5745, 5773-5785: 0.99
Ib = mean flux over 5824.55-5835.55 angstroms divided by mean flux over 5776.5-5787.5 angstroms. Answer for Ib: 0.99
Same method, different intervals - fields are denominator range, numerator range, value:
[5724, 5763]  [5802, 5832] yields 0.97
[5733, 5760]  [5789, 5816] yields 0.98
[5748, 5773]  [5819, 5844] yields 0.96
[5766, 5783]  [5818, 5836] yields 0.97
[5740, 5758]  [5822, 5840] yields 0.96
